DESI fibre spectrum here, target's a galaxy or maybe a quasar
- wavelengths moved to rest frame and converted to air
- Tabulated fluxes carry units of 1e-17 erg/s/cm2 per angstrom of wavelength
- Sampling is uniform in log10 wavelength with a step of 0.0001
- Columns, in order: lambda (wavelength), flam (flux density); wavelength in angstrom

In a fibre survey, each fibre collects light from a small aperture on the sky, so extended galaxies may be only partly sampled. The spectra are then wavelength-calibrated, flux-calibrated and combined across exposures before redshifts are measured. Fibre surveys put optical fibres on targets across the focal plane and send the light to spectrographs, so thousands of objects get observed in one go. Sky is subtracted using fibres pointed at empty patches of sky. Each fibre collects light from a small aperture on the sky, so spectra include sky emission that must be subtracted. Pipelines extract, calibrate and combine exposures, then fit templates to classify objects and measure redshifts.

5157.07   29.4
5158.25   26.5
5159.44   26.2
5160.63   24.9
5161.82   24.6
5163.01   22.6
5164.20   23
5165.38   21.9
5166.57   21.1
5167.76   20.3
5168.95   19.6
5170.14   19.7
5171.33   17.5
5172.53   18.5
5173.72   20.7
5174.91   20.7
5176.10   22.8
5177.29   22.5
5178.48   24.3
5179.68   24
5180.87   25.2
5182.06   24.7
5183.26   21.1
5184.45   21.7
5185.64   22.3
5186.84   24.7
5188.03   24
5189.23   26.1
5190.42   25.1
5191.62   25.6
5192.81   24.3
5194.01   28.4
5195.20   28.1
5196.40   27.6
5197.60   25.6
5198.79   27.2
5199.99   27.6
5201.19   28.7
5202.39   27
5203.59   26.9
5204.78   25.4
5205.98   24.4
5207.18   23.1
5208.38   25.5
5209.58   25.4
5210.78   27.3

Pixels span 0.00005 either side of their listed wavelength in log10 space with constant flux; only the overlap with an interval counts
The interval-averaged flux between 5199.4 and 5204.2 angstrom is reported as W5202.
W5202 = 27.6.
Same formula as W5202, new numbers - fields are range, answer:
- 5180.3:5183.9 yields 23.6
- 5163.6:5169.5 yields 21.2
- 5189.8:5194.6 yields 25.9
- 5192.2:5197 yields 27.1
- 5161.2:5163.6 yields 23.6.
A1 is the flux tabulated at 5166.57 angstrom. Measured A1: 21.1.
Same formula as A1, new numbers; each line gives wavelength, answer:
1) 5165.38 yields 21.9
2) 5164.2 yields 23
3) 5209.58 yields 25.4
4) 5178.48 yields 24.3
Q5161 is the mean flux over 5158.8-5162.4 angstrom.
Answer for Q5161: 25.2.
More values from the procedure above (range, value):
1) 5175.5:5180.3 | 23.4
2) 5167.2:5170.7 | 19.9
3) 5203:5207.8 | 25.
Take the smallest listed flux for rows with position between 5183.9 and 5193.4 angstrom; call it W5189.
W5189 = 21.7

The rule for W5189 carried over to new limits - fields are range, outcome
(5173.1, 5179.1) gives 20.7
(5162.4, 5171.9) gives 17.5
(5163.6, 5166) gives 21.9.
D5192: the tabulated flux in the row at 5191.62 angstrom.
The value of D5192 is 25.6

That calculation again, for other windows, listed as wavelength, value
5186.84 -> 24.7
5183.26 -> 21.1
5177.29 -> 22.5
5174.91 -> 20.7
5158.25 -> 26.5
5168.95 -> 19.6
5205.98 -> 24.4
